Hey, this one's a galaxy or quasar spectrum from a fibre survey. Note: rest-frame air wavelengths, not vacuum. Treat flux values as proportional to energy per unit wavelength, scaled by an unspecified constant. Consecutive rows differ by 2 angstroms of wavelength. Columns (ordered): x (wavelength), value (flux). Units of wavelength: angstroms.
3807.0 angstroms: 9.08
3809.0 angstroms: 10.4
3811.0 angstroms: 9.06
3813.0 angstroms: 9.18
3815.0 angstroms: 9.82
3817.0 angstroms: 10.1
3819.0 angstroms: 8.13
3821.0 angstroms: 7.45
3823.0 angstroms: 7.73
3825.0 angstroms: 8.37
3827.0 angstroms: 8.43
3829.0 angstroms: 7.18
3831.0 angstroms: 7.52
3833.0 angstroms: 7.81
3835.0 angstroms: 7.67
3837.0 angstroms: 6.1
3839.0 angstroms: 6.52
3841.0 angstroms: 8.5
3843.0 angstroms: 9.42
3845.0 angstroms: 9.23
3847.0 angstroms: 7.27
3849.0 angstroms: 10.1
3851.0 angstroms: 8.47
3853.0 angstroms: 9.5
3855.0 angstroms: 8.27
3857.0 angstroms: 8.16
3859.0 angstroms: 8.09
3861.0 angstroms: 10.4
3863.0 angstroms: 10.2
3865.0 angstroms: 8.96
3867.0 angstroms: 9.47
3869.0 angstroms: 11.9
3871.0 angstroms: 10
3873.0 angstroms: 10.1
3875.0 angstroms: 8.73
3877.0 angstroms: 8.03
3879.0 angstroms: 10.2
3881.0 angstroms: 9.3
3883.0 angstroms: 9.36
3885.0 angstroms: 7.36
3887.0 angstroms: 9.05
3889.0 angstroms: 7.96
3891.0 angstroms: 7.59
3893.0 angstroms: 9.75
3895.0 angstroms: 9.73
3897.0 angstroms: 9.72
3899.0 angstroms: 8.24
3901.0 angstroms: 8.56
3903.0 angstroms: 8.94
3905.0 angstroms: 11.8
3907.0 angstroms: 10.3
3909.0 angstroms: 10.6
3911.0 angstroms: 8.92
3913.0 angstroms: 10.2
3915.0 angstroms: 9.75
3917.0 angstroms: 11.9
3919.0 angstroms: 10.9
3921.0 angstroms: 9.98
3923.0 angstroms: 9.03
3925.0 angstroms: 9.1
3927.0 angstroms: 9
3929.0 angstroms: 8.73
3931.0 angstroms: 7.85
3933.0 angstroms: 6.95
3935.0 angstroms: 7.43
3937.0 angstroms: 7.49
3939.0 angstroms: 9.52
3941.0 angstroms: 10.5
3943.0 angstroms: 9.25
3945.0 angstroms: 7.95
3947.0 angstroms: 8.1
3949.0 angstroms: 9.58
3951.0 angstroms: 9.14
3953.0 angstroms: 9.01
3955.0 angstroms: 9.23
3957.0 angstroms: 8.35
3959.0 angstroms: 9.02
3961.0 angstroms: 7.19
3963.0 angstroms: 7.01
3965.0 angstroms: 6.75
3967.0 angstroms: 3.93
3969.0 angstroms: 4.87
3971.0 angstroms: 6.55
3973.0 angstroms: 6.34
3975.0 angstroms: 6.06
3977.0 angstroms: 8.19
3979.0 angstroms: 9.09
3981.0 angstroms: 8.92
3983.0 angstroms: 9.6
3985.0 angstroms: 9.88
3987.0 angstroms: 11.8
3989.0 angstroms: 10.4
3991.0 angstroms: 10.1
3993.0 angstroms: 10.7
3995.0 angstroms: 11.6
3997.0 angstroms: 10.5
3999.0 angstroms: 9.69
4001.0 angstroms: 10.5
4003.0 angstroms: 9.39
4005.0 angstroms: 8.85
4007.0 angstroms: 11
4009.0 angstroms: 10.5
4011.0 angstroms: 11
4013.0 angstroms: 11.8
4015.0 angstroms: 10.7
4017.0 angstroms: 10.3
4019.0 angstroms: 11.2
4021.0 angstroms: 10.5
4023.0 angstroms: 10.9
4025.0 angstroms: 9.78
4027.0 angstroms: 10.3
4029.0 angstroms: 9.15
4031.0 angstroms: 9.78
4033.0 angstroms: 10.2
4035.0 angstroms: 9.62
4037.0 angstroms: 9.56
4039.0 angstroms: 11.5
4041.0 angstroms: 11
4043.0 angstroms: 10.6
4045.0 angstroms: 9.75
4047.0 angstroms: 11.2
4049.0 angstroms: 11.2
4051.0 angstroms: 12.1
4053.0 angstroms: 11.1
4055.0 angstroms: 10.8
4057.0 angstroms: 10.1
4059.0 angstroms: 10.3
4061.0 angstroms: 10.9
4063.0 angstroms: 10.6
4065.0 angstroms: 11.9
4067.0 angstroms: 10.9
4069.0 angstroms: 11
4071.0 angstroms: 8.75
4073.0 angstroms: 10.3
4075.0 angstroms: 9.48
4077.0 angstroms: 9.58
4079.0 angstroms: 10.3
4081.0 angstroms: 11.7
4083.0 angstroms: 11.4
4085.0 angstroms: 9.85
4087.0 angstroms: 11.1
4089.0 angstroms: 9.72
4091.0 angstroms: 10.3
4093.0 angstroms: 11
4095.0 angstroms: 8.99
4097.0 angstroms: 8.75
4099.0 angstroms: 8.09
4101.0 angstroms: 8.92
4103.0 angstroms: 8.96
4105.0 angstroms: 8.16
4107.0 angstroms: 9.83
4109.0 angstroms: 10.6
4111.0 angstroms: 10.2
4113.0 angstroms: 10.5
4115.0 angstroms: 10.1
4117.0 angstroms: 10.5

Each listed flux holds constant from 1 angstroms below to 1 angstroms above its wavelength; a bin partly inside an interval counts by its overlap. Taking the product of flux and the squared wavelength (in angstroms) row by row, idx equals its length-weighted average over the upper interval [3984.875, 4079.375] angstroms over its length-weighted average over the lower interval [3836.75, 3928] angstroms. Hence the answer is 1.22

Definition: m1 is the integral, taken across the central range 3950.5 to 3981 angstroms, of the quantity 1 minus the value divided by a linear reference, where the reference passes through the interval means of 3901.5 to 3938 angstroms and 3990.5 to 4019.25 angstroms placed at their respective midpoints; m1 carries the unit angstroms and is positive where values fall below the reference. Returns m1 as 7.9 angstroms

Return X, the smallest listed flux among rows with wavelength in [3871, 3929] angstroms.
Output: 7.36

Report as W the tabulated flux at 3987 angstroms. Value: 11.8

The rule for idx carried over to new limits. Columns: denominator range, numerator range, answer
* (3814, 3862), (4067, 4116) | 1.35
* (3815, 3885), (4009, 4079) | 1.33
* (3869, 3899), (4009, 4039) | 1.22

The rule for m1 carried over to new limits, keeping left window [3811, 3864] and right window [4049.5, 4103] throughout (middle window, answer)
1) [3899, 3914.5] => -1.38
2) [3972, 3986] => 1.83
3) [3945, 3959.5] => 0.76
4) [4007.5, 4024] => -1.75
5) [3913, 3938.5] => 0.17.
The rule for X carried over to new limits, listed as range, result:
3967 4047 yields 3.93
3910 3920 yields 8.92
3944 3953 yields 7.95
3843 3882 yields 7.27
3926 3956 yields 6.95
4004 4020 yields 8.85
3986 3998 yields 10.1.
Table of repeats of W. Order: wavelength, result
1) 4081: 11.7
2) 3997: 10.5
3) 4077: 9.58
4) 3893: 9.75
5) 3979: 9.09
